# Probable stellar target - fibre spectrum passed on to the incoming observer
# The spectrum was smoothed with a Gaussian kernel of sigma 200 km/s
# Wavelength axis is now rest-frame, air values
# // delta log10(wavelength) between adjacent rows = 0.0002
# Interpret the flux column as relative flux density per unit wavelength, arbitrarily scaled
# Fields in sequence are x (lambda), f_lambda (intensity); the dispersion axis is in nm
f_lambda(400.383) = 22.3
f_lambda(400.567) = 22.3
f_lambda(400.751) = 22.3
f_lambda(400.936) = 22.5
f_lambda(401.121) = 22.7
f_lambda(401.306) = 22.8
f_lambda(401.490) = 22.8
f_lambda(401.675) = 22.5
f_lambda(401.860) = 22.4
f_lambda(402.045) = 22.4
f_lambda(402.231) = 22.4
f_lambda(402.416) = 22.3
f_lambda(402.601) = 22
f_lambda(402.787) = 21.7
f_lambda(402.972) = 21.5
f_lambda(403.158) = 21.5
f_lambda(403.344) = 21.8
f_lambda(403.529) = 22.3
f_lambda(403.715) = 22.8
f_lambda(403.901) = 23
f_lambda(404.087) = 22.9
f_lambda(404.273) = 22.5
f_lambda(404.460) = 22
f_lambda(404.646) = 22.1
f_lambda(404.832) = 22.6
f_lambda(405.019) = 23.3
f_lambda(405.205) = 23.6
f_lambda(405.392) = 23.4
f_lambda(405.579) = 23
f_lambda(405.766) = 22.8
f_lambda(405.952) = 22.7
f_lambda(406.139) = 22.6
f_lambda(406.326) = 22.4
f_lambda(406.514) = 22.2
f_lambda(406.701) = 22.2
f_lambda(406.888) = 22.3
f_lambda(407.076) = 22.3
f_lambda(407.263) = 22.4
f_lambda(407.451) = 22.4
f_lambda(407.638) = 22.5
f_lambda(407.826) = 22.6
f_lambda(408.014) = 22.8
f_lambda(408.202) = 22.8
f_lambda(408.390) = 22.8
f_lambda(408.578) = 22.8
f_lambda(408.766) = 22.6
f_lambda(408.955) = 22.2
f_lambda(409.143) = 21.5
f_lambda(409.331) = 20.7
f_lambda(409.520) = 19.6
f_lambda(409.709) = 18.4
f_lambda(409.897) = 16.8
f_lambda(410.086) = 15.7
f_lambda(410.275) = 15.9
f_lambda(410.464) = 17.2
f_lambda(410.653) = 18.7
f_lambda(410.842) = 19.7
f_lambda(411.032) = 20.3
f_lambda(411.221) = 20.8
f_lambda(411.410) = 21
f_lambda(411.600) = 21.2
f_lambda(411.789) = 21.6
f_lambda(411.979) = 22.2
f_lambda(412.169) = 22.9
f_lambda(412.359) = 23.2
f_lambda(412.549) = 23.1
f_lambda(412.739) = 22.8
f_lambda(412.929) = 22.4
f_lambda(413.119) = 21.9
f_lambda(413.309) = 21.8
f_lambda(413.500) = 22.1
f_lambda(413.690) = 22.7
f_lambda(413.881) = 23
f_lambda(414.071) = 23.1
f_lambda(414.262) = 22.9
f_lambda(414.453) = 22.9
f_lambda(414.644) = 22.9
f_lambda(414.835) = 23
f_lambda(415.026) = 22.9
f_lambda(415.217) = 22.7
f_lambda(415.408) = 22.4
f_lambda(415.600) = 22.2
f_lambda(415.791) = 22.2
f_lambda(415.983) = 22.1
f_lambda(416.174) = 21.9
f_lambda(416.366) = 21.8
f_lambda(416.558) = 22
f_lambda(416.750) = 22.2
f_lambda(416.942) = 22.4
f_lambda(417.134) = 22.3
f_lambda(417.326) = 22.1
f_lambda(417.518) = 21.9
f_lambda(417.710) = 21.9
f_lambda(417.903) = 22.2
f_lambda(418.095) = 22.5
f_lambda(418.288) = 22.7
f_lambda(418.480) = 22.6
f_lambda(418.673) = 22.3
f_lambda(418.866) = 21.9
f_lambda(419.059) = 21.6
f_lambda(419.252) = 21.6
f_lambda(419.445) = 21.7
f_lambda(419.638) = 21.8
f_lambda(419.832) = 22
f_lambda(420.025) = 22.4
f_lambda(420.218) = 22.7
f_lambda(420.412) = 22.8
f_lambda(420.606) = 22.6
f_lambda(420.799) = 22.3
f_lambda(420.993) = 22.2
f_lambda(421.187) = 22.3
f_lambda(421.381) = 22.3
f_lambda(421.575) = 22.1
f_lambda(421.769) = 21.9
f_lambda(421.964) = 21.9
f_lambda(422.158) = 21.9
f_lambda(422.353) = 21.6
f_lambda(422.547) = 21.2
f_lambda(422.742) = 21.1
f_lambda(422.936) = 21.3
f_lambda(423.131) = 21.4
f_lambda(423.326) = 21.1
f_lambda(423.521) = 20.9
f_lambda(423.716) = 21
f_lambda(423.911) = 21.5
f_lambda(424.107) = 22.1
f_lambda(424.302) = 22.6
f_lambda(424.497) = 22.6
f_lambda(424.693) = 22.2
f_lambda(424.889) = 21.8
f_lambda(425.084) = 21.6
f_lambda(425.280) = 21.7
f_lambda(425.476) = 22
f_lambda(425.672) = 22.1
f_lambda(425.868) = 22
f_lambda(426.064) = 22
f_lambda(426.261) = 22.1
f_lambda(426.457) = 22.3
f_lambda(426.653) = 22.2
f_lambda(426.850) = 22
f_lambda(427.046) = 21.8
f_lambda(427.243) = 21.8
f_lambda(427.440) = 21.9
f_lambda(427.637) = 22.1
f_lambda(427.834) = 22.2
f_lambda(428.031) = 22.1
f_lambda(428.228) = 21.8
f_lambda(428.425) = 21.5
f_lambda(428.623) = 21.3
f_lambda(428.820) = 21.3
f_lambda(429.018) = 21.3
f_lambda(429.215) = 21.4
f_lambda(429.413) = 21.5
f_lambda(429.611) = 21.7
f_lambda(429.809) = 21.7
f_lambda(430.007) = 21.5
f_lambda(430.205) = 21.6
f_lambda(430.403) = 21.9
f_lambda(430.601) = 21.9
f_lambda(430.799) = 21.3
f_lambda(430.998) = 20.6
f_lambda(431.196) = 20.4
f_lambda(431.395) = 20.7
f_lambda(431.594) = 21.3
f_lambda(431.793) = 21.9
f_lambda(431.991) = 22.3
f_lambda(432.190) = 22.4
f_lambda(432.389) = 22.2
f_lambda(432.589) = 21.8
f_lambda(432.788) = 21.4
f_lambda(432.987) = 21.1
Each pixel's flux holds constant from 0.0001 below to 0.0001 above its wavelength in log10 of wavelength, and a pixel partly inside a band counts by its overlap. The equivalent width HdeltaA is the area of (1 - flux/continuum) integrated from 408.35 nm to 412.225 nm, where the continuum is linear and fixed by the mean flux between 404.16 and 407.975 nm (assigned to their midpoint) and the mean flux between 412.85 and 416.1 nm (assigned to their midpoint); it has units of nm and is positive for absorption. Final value 0.41 nm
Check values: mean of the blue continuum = 22.6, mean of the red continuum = 22.5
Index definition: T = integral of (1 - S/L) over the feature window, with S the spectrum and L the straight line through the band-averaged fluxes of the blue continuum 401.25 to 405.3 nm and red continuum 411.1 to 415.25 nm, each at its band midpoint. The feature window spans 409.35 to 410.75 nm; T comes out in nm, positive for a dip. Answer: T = 0.30 nm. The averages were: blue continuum 22.4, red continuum 22.4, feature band 17.6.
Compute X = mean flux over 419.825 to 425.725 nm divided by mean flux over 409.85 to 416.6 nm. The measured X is 1.02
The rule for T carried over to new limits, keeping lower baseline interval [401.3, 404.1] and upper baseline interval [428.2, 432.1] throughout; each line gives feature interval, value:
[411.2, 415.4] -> -0.092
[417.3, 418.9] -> -0.032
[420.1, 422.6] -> -0.051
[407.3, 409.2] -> -0.034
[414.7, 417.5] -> -0.054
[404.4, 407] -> -0.054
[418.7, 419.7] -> 0.001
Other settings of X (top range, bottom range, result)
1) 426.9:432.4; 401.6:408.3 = 0.96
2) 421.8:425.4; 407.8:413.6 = 1.03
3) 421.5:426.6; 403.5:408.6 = 0.96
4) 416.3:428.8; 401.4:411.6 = 1.02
